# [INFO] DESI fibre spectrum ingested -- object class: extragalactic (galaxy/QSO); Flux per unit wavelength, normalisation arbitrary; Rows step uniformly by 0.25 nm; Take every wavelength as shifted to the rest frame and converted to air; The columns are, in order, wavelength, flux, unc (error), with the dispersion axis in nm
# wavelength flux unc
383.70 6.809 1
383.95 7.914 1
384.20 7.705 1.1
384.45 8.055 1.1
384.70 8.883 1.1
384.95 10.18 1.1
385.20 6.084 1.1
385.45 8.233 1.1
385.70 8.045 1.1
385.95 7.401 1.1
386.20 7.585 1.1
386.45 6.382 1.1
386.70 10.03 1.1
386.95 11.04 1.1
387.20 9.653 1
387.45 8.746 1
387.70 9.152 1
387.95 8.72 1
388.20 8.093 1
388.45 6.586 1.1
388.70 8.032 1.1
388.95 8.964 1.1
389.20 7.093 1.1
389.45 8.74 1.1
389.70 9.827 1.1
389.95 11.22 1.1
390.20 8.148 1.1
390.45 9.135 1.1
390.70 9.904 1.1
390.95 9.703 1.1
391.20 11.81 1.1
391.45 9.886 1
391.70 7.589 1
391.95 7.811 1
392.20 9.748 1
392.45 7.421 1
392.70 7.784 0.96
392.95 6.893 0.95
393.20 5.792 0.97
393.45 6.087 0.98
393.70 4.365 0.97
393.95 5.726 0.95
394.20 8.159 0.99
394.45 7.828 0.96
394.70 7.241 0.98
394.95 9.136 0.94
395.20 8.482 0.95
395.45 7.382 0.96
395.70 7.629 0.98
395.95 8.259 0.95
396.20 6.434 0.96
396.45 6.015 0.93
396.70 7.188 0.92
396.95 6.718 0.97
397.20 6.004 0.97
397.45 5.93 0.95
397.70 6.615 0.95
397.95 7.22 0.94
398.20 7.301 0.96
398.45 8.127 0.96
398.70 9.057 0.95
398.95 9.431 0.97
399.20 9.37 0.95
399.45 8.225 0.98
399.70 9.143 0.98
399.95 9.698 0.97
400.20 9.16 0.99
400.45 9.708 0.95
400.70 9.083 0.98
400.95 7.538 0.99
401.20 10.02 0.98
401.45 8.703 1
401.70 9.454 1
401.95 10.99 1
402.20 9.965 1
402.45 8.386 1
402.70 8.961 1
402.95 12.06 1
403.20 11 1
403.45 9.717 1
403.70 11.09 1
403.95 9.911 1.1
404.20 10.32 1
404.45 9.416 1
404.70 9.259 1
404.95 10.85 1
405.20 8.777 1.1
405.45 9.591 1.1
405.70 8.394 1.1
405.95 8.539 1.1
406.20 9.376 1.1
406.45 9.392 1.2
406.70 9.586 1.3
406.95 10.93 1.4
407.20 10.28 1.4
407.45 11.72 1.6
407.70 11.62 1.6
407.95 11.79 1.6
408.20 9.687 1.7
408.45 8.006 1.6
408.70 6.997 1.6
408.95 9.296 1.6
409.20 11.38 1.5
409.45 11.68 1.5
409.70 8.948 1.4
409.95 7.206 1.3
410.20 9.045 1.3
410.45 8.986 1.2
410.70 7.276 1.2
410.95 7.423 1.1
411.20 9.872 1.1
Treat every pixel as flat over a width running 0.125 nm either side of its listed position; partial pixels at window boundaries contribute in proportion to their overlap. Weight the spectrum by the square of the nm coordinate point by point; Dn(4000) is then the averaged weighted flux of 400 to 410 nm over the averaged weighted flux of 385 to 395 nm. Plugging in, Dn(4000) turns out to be 1.3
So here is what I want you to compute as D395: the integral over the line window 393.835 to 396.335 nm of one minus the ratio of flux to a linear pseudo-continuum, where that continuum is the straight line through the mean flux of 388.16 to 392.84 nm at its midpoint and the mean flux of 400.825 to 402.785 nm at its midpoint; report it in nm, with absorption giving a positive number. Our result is 0.38 nm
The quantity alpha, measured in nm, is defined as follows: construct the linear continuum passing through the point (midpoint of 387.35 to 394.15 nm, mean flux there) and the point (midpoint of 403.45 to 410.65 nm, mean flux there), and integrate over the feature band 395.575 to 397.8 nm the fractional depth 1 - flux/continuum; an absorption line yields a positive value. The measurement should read 0.51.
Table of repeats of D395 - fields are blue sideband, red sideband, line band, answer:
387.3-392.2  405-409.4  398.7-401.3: 0.083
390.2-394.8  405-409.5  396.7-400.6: 0.293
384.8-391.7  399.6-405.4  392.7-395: 0.598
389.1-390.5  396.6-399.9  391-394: 0.345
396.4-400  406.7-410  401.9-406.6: -0.363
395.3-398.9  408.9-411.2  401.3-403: -0.379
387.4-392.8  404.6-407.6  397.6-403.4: 0.195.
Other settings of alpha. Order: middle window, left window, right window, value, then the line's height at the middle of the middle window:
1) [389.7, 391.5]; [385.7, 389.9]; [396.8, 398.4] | -0.439 nm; 8.02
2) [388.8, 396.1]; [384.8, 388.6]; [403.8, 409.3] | 0.490 nm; 8.8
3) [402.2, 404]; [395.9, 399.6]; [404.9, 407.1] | -0.288 nm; 8.75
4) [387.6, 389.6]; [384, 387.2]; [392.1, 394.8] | -0.092 nm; 7.82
